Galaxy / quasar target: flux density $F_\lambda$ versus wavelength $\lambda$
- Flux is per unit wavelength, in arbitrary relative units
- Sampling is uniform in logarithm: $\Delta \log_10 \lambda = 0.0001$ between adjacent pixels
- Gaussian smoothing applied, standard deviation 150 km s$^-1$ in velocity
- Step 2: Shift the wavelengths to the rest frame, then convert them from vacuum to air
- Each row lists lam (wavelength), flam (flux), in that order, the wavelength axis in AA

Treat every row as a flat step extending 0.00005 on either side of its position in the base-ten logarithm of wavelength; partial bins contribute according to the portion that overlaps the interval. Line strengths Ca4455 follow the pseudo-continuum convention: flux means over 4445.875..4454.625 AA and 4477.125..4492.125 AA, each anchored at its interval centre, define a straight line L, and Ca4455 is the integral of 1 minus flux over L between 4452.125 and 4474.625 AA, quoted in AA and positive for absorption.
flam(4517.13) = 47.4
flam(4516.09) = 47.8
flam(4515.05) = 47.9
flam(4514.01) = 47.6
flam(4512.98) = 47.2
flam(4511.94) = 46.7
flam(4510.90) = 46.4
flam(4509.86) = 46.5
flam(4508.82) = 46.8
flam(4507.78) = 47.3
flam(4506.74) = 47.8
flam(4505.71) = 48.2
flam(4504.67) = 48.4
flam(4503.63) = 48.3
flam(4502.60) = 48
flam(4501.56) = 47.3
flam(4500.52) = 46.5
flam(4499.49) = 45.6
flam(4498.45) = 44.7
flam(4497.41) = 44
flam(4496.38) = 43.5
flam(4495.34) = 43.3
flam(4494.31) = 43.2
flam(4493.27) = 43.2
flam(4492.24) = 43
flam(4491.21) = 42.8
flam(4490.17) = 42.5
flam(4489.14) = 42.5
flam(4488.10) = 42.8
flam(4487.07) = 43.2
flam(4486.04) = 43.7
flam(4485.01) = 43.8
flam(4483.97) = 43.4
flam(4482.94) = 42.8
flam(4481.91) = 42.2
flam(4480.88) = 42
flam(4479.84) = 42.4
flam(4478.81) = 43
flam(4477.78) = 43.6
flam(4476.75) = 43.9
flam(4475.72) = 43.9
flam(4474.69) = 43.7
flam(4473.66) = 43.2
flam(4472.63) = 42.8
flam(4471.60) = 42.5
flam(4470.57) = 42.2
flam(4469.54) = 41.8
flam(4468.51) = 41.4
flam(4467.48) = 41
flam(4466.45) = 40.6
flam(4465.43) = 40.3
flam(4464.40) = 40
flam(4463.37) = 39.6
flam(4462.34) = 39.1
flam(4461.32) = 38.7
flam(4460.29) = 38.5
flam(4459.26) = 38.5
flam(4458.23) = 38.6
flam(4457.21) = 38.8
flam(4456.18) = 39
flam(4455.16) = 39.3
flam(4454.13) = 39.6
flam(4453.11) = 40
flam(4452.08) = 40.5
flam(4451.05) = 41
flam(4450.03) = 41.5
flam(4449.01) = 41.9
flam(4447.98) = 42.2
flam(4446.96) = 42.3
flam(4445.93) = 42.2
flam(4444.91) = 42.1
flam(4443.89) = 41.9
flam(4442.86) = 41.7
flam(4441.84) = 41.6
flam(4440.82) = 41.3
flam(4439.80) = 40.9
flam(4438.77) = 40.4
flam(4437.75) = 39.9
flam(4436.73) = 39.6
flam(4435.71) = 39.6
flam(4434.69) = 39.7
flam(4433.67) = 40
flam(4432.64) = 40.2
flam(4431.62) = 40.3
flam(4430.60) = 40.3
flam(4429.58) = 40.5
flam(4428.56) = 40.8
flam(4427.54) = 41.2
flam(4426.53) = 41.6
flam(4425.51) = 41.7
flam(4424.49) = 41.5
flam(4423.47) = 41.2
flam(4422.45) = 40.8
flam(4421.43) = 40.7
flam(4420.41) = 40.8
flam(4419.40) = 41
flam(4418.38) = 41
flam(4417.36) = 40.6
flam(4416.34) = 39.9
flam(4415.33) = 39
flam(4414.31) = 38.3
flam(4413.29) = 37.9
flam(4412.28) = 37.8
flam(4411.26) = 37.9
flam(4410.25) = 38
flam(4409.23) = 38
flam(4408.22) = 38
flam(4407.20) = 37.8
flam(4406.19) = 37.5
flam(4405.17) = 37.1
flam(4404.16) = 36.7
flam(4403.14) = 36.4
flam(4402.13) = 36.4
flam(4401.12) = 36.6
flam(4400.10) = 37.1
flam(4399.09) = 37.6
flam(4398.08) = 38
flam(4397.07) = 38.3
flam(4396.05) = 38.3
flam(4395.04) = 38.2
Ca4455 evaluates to 0.8 AA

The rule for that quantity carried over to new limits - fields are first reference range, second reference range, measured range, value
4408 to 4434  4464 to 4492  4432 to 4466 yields 0.8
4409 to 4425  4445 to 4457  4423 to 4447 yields -0.4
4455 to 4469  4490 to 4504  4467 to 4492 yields -0.4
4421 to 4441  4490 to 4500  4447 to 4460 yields 0.5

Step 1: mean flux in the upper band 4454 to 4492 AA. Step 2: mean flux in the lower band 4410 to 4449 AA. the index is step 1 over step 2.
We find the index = 1.03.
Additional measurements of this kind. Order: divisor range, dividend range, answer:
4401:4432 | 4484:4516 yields 1.16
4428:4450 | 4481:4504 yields 1.08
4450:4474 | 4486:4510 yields 1.12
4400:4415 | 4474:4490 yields 1.15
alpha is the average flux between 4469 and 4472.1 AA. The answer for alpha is 42.1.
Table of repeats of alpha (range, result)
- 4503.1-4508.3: 48.1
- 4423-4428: 41.5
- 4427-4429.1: 41.2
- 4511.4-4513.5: 47.1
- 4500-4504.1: 47.6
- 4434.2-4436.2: 39.7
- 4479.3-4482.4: 42.1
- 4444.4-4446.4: 42.3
